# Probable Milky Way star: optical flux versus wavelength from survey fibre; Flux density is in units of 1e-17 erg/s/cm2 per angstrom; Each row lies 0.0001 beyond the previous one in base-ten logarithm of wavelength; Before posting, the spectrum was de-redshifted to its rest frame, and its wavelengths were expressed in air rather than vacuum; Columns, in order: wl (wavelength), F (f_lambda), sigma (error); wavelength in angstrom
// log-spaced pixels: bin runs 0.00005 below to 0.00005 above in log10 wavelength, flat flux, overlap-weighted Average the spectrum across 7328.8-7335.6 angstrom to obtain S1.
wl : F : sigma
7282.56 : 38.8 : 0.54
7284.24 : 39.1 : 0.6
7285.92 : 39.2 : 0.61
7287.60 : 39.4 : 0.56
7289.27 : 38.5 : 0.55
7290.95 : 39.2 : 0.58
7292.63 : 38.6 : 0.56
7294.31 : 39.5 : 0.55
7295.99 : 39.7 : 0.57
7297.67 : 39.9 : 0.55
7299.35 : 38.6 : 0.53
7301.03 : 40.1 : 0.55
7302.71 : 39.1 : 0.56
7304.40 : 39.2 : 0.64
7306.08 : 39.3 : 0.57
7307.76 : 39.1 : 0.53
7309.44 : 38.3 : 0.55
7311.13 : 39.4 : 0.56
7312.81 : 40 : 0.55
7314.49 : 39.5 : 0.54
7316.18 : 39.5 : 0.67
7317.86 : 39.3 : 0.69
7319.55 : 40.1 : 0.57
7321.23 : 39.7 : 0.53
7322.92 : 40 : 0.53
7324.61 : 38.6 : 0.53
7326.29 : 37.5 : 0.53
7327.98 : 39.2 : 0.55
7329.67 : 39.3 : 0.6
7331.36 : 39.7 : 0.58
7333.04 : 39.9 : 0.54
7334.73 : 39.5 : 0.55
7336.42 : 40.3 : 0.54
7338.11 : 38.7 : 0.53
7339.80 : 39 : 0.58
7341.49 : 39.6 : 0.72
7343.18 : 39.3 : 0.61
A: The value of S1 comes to 39.6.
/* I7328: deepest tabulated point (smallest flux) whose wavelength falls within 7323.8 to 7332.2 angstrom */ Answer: 37.5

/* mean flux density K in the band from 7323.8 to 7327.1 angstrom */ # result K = 38.1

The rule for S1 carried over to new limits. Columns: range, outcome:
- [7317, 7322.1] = 39.7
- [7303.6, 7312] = 39.1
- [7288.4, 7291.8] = 38.9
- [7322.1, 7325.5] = 39.3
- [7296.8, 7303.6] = 39.4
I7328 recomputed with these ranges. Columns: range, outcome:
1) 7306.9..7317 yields 38.3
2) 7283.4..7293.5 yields 38.5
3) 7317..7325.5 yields 38.6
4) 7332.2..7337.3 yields 39.5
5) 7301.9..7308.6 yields 39.1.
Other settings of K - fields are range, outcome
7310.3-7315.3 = 39.7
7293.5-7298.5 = 39.7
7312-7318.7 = 39.6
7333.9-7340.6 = 39.4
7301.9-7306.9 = 39.2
